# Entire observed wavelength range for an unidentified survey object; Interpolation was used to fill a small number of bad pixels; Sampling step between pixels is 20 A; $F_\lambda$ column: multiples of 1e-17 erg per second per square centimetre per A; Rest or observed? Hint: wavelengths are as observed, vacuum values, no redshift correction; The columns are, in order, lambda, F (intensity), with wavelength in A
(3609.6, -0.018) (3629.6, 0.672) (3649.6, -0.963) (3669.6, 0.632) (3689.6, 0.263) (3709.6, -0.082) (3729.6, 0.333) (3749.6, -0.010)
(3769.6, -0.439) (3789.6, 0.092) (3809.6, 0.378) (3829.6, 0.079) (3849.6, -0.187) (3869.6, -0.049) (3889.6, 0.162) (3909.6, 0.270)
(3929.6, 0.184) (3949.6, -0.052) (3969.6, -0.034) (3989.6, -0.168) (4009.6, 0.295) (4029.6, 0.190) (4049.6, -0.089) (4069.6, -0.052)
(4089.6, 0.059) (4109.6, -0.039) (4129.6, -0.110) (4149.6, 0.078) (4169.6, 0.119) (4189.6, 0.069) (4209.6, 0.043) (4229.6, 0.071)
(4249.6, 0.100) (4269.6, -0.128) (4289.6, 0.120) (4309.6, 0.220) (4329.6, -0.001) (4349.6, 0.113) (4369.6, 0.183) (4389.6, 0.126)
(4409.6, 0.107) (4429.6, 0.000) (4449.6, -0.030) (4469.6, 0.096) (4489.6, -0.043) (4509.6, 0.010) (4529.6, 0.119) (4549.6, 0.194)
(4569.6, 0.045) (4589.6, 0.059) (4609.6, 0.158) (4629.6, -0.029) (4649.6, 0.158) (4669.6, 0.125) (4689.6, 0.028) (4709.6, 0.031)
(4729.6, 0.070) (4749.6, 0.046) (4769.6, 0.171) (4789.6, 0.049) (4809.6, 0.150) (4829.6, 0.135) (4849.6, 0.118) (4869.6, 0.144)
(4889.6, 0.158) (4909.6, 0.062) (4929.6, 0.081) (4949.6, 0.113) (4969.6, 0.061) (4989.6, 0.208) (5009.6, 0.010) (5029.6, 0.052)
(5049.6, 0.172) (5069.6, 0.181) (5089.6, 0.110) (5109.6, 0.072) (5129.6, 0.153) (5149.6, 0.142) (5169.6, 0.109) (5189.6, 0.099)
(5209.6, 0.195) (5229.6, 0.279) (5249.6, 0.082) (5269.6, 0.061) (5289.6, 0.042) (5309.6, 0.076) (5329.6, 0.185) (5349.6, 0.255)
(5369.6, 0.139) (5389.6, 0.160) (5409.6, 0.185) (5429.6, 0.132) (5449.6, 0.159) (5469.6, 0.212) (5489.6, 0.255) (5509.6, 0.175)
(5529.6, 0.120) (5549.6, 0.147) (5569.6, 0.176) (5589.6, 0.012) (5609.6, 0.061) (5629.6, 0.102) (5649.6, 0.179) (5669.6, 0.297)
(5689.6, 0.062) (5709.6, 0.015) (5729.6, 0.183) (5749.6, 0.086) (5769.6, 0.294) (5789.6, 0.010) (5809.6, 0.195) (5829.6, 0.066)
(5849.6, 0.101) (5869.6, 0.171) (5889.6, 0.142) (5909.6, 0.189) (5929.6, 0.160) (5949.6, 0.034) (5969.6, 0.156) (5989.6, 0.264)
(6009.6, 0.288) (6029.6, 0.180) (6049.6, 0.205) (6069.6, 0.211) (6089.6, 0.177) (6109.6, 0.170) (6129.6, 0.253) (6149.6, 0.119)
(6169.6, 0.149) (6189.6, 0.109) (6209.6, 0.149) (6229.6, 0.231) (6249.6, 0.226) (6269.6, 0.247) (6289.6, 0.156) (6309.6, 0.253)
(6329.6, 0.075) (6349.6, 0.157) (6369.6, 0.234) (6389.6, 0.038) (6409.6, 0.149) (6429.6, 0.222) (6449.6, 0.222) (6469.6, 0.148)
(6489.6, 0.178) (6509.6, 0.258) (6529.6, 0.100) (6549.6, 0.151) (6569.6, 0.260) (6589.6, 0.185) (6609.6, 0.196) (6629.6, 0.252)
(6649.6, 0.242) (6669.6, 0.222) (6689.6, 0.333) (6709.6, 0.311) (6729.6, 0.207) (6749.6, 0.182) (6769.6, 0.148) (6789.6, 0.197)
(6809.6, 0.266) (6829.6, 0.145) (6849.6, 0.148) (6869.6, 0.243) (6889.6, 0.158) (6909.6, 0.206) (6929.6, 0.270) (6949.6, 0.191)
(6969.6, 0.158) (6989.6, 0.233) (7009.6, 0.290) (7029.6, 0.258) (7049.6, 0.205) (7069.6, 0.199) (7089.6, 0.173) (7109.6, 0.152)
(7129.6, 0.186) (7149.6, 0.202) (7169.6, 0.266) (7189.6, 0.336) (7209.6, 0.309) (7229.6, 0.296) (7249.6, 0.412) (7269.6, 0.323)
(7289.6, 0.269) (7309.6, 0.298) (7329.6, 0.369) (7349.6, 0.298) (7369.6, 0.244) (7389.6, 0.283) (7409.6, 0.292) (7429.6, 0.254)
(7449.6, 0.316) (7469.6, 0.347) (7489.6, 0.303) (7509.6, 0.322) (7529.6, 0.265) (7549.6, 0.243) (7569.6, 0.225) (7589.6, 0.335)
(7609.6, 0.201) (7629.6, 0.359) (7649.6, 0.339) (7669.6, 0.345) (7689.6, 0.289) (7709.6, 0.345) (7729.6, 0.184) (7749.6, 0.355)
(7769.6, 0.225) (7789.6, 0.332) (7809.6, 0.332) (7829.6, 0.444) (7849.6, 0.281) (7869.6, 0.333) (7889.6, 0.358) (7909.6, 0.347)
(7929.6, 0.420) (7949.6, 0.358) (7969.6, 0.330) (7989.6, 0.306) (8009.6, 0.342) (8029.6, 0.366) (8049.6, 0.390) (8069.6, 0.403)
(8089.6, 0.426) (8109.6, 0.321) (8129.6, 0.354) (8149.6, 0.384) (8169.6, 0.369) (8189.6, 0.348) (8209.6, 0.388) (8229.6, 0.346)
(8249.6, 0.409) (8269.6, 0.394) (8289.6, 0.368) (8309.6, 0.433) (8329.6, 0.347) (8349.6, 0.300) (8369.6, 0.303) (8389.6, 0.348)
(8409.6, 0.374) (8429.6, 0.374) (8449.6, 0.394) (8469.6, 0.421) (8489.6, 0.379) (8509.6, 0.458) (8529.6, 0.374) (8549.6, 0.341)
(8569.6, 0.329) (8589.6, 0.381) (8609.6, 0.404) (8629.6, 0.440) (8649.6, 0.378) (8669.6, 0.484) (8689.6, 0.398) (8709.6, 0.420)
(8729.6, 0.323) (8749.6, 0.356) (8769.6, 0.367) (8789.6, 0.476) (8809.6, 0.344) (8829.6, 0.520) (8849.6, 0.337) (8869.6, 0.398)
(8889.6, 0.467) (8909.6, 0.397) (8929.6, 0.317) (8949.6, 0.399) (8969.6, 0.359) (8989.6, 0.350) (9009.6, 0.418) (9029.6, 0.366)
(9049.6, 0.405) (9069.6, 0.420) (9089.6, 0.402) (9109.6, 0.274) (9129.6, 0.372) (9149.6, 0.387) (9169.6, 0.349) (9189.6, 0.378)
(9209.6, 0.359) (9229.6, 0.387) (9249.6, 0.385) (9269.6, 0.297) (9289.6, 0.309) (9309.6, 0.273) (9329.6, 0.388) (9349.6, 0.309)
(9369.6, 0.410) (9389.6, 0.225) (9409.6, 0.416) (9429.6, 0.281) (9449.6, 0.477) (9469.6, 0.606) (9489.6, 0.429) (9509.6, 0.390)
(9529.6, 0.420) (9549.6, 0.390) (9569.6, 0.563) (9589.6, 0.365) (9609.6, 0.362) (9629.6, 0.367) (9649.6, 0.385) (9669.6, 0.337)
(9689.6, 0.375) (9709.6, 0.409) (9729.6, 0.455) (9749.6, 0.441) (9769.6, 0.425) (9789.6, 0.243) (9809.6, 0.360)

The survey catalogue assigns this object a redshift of 0.792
